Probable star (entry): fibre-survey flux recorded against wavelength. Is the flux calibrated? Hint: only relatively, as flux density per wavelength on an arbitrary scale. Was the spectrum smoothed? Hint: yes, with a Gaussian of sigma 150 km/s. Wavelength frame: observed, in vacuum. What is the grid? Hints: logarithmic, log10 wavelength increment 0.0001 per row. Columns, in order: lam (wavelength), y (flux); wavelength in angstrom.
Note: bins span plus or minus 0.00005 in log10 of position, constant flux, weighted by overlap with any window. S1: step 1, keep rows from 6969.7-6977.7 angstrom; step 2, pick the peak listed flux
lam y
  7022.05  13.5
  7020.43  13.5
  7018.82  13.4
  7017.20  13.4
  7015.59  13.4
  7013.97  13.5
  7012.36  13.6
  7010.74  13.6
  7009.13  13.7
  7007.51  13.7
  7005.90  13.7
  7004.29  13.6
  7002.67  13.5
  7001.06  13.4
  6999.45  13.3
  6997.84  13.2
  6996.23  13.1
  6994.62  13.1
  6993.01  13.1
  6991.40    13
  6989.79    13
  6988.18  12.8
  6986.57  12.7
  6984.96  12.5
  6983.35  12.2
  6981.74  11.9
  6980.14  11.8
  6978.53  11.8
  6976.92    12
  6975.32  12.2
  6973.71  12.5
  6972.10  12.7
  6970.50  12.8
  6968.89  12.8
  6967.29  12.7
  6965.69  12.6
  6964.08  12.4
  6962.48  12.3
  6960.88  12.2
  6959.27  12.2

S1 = 12.8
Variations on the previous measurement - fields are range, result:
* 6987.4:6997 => 13.1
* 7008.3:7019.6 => 13.7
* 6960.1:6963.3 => 12.3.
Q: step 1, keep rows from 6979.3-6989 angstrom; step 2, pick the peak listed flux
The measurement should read 12.8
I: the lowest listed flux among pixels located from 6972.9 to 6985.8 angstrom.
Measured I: 11.8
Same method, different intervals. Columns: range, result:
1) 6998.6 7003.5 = 13.3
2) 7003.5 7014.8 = 13.5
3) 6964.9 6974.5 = 12.5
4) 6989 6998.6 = 13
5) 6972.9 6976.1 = 12.2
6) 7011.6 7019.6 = 13.4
